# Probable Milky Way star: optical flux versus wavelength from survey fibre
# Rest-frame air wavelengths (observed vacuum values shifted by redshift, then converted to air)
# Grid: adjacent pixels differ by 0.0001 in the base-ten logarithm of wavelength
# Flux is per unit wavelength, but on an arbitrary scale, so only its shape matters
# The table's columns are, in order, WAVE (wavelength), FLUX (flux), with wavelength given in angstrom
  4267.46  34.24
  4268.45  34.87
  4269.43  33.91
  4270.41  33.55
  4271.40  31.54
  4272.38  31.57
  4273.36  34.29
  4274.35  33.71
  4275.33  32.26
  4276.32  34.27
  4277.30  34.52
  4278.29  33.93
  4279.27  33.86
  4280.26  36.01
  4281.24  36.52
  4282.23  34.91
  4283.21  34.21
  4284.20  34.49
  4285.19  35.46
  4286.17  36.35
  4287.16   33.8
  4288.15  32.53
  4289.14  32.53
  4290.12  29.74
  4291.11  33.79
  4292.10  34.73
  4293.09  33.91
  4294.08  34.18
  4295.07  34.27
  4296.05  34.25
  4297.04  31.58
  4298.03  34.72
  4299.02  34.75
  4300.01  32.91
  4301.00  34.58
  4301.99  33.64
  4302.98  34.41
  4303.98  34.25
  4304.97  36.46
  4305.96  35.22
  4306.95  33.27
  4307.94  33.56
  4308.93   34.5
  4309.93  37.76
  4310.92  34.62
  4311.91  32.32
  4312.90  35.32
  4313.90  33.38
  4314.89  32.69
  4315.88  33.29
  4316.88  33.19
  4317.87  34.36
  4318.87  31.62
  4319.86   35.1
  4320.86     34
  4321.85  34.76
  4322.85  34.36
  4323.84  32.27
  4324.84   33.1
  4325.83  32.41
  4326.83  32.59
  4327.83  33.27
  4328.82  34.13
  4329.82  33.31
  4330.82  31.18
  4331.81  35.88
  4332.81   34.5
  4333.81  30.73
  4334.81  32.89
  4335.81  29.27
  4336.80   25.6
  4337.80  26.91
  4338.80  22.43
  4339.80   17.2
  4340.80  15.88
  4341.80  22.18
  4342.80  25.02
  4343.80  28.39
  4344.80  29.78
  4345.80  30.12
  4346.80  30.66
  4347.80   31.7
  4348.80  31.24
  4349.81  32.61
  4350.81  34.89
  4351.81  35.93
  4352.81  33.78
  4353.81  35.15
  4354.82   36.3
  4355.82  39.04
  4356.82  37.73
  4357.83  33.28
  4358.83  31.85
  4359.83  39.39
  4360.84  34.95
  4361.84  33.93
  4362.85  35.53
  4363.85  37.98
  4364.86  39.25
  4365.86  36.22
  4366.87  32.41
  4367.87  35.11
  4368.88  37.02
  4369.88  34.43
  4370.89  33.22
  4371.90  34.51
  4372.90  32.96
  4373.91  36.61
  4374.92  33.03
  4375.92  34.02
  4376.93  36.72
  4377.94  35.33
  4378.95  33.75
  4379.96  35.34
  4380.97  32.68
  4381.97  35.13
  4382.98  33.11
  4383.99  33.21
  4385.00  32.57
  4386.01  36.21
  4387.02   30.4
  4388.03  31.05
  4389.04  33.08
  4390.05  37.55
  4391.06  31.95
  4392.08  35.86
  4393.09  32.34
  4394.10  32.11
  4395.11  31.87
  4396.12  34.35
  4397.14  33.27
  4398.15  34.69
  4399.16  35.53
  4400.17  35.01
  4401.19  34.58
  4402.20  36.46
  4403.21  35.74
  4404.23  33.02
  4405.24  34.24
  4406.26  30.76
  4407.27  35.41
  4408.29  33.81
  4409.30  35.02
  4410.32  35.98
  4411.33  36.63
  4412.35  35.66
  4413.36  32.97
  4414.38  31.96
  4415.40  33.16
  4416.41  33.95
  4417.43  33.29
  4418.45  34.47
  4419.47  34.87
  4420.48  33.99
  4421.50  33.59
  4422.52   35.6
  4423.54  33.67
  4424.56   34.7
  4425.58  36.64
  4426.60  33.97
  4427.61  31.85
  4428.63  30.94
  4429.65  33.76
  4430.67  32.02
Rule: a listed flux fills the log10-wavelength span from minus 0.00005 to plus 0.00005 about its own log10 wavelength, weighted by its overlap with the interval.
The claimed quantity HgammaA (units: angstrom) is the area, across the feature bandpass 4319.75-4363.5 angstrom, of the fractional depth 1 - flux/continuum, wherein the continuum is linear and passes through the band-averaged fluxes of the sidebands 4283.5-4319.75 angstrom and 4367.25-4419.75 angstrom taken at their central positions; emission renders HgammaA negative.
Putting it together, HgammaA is 3.01 angstrom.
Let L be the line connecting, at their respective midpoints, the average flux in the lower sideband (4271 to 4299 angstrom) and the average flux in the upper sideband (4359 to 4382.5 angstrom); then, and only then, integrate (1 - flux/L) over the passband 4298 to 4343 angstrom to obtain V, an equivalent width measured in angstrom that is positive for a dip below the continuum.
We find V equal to 3.2 angstrom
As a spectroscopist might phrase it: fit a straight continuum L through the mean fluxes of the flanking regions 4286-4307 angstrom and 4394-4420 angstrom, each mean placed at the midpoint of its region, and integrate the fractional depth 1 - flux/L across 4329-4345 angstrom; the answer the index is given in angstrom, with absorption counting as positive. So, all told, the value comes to 3.0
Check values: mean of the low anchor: 33.9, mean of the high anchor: 34.2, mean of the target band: 27.7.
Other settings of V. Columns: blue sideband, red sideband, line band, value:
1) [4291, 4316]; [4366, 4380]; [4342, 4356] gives 1.0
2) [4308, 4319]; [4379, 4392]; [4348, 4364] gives -0.6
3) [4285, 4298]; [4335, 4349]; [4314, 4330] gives -2.3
